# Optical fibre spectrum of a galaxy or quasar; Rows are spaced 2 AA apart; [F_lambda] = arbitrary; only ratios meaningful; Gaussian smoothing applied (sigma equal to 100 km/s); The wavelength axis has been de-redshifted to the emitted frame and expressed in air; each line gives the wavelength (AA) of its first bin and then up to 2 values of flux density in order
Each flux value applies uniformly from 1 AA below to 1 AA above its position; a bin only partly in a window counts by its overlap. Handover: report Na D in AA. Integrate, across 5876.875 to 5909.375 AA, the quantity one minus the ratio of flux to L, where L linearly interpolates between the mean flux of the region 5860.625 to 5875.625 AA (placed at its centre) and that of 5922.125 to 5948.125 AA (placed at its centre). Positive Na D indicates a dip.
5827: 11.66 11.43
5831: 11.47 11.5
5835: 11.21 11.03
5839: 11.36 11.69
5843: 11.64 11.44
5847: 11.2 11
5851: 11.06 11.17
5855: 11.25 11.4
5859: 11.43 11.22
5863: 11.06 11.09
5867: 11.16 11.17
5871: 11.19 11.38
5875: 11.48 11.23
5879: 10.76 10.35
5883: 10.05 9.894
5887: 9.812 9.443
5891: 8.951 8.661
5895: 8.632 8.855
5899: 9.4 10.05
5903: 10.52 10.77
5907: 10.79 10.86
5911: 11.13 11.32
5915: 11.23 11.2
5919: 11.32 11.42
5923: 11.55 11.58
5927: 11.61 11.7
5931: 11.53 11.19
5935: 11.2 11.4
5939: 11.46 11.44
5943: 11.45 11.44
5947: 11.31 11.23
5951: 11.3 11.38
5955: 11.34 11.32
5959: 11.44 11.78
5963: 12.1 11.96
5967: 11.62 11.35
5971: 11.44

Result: 4.1 AA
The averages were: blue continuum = 11.2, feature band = 9.89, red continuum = 11.4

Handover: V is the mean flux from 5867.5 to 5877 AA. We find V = 11.3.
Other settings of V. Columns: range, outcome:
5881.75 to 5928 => 10.4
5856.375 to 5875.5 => 11.2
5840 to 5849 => 11.4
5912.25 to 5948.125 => 11.4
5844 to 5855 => 11.2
